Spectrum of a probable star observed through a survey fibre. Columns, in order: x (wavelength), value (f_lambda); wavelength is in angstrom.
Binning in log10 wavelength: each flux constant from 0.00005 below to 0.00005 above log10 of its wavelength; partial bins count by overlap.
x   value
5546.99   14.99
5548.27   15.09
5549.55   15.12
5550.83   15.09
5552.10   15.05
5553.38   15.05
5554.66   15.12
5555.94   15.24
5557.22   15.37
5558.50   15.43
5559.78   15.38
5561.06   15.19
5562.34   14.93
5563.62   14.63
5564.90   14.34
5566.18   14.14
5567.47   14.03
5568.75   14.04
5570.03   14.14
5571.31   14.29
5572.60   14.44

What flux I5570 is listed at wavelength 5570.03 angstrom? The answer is 14.14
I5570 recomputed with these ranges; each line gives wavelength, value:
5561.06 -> 15.19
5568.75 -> 14.04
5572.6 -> 14.44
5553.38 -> 15.05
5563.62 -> 14.63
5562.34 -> 14.93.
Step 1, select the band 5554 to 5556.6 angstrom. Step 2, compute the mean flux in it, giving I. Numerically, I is 15.2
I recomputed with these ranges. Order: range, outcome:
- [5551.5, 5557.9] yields 15.2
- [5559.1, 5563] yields 15.2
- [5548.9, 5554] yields 15.1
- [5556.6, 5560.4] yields 15.4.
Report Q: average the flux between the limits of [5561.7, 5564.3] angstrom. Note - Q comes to 14.8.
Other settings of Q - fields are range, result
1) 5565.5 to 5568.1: 14.1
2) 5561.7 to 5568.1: 14.4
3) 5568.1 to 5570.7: 14.1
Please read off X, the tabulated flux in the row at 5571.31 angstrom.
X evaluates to 14.29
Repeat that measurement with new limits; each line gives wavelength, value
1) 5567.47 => 14.03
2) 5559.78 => 15.38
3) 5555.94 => 15.24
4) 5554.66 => 15.12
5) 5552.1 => 15.05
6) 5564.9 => 14.34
